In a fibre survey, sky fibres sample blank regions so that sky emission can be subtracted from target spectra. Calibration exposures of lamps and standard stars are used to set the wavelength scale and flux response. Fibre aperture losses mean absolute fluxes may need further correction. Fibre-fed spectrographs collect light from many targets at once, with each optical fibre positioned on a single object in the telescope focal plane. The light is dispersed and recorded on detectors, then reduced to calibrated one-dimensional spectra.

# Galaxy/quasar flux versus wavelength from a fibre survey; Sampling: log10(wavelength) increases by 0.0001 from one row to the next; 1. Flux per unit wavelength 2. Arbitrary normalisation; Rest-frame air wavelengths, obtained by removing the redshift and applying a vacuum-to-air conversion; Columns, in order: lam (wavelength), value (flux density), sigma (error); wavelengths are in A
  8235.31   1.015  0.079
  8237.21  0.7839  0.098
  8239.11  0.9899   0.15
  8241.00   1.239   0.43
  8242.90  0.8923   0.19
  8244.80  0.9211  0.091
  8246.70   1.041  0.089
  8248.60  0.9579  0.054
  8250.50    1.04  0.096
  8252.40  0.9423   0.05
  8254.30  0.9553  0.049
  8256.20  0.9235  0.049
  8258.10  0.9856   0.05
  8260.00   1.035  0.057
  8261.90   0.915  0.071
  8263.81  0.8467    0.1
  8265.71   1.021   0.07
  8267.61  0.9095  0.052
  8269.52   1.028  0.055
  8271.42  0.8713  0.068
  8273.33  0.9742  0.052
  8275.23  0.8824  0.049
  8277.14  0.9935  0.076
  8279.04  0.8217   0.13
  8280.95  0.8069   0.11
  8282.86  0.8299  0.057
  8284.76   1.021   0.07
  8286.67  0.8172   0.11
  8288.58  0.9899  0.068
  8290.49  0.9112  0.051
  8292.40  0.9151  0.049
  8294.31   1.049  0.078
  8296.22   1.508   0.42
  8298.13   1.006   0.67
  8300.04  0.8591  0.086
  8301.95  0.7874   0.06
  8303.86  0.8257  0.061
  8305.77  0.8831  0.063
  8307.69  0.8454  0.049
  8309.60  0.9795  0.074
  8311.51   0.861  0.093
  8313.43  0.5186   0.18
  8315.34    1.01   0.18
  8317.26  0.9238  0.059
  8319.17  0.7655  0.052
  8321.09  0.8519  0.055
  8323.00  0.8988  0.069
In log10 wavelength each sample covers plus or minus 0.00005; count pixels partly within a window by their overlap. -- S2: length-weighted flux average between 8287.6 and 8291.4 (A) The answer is 0.949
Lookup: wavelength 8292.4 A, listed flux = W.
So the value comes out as 0.9151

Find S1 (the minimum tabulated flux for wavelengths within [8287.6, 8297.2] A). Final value 0.9112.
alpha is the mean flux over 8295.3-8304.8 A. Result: 0.996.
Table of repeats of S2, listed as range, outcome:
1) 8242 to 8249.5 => 0.953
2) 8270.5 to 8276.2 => 0.909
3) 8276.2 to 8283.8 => 0.863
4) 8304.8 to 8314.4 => 0.818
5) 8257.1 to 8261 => 1.01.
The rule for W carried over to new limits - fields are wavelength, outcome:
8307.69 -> 0.8454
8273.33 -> 0.9742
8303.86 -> 0.8257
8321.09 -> 0.8519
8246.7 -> 1.041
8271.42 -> 0.8713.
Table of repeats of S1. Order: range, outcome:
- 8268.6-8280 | 0.8217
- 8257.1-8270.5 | 0.8467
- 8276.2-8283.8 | 0.8069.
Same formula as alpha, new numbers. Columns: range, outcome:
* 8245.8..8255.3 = 0.987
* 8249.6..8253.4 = 0.99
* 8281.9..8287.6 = 0.89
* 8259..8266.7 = 0.955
